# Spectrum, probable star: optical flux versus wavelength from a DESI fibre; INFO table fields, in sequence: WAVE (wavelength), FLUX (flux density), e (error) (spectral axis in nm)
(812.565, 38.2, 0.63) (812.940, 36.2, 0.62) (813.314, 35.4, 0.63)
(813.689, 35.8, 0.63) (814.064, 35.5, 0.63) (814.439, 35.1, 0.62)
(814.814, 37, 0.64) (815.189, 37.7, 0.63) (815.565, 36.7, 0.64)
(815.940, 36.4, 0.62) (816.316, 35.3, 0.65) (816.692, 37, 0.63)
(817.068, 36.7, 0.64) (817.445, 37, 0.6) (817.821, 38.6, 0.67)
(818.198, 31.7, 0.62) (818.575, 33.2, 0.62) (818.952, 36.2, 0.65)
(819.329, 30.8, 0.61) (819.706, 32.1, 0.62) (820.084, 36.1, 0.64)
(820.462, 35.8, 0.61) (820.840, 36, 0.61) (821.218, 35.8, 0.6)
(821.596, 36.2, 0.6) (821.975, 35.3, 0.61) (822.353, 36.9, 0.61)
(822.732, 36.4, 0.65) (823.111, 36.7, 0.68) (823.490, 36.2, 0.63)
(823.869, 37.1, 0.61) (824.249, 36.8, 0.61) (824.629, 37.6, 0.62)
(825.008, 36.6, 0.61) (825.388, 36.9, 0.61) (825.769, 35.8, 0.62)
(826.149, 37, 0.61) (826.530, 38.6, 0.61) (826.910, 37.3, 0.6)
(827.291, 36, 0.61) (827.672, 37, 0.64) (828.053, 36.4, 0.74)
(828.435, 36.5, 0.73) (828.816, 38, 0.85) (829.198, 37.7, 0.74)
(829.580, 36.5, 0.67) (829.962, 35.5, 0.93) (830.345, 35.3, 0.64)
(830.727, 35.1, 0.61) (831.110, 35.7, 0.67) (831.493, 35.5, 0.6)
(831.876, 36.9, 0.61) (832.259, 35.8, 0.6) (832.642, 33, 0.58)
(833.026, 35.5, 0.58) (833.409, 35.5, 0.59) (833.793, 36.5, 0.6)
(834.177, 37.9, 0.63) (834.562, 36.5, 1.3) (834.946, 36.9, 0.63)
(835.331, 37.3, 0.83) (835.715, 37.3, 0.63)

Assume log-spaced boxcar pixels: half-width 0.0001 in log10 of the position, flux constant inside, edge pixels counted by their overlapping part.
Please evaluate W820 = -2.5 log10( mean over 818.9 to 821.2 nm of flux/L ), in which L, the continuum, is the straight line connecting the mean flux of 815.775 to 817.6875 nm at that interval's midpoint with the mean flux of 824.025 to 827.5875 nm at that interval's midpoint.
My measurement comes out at 0.067 mag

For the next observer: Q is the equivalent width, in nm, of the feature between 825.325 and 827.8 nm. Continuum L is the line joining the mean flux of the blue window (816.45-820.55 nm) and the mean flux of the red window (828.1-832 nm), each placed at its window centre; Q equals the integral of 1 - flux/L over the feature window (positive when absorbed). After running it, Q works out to -0.074 nm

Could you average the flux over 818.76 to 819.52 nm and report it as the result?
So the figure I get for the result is 33.5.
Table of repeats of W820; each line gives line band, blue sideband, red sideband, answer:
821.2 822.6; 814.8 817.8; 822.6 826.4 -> 0.020 mag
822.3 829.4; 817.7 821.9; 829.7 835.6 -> -0.049 mag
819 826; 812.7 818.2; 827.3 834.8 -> 0.011 mag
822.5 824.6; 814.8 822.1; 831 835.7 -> -0.029 mag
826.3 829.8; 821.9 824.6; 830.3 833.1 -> -0.036 mag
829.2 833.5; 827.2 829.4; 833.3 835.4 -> 0.039 mag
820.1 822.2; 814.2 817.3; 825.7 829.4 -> 0.027 mag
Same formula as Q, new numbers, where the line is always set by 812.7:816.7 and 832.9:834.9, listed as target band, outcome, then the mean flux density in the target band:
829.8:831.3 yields 0.041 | 35.4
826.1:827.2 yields -0.037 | 37.6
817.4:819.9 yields 0.149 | 34.1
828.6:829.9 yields -0.029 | 37.2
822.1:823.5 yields -0.009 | 36.6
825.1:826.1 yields -0.004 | 36.5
